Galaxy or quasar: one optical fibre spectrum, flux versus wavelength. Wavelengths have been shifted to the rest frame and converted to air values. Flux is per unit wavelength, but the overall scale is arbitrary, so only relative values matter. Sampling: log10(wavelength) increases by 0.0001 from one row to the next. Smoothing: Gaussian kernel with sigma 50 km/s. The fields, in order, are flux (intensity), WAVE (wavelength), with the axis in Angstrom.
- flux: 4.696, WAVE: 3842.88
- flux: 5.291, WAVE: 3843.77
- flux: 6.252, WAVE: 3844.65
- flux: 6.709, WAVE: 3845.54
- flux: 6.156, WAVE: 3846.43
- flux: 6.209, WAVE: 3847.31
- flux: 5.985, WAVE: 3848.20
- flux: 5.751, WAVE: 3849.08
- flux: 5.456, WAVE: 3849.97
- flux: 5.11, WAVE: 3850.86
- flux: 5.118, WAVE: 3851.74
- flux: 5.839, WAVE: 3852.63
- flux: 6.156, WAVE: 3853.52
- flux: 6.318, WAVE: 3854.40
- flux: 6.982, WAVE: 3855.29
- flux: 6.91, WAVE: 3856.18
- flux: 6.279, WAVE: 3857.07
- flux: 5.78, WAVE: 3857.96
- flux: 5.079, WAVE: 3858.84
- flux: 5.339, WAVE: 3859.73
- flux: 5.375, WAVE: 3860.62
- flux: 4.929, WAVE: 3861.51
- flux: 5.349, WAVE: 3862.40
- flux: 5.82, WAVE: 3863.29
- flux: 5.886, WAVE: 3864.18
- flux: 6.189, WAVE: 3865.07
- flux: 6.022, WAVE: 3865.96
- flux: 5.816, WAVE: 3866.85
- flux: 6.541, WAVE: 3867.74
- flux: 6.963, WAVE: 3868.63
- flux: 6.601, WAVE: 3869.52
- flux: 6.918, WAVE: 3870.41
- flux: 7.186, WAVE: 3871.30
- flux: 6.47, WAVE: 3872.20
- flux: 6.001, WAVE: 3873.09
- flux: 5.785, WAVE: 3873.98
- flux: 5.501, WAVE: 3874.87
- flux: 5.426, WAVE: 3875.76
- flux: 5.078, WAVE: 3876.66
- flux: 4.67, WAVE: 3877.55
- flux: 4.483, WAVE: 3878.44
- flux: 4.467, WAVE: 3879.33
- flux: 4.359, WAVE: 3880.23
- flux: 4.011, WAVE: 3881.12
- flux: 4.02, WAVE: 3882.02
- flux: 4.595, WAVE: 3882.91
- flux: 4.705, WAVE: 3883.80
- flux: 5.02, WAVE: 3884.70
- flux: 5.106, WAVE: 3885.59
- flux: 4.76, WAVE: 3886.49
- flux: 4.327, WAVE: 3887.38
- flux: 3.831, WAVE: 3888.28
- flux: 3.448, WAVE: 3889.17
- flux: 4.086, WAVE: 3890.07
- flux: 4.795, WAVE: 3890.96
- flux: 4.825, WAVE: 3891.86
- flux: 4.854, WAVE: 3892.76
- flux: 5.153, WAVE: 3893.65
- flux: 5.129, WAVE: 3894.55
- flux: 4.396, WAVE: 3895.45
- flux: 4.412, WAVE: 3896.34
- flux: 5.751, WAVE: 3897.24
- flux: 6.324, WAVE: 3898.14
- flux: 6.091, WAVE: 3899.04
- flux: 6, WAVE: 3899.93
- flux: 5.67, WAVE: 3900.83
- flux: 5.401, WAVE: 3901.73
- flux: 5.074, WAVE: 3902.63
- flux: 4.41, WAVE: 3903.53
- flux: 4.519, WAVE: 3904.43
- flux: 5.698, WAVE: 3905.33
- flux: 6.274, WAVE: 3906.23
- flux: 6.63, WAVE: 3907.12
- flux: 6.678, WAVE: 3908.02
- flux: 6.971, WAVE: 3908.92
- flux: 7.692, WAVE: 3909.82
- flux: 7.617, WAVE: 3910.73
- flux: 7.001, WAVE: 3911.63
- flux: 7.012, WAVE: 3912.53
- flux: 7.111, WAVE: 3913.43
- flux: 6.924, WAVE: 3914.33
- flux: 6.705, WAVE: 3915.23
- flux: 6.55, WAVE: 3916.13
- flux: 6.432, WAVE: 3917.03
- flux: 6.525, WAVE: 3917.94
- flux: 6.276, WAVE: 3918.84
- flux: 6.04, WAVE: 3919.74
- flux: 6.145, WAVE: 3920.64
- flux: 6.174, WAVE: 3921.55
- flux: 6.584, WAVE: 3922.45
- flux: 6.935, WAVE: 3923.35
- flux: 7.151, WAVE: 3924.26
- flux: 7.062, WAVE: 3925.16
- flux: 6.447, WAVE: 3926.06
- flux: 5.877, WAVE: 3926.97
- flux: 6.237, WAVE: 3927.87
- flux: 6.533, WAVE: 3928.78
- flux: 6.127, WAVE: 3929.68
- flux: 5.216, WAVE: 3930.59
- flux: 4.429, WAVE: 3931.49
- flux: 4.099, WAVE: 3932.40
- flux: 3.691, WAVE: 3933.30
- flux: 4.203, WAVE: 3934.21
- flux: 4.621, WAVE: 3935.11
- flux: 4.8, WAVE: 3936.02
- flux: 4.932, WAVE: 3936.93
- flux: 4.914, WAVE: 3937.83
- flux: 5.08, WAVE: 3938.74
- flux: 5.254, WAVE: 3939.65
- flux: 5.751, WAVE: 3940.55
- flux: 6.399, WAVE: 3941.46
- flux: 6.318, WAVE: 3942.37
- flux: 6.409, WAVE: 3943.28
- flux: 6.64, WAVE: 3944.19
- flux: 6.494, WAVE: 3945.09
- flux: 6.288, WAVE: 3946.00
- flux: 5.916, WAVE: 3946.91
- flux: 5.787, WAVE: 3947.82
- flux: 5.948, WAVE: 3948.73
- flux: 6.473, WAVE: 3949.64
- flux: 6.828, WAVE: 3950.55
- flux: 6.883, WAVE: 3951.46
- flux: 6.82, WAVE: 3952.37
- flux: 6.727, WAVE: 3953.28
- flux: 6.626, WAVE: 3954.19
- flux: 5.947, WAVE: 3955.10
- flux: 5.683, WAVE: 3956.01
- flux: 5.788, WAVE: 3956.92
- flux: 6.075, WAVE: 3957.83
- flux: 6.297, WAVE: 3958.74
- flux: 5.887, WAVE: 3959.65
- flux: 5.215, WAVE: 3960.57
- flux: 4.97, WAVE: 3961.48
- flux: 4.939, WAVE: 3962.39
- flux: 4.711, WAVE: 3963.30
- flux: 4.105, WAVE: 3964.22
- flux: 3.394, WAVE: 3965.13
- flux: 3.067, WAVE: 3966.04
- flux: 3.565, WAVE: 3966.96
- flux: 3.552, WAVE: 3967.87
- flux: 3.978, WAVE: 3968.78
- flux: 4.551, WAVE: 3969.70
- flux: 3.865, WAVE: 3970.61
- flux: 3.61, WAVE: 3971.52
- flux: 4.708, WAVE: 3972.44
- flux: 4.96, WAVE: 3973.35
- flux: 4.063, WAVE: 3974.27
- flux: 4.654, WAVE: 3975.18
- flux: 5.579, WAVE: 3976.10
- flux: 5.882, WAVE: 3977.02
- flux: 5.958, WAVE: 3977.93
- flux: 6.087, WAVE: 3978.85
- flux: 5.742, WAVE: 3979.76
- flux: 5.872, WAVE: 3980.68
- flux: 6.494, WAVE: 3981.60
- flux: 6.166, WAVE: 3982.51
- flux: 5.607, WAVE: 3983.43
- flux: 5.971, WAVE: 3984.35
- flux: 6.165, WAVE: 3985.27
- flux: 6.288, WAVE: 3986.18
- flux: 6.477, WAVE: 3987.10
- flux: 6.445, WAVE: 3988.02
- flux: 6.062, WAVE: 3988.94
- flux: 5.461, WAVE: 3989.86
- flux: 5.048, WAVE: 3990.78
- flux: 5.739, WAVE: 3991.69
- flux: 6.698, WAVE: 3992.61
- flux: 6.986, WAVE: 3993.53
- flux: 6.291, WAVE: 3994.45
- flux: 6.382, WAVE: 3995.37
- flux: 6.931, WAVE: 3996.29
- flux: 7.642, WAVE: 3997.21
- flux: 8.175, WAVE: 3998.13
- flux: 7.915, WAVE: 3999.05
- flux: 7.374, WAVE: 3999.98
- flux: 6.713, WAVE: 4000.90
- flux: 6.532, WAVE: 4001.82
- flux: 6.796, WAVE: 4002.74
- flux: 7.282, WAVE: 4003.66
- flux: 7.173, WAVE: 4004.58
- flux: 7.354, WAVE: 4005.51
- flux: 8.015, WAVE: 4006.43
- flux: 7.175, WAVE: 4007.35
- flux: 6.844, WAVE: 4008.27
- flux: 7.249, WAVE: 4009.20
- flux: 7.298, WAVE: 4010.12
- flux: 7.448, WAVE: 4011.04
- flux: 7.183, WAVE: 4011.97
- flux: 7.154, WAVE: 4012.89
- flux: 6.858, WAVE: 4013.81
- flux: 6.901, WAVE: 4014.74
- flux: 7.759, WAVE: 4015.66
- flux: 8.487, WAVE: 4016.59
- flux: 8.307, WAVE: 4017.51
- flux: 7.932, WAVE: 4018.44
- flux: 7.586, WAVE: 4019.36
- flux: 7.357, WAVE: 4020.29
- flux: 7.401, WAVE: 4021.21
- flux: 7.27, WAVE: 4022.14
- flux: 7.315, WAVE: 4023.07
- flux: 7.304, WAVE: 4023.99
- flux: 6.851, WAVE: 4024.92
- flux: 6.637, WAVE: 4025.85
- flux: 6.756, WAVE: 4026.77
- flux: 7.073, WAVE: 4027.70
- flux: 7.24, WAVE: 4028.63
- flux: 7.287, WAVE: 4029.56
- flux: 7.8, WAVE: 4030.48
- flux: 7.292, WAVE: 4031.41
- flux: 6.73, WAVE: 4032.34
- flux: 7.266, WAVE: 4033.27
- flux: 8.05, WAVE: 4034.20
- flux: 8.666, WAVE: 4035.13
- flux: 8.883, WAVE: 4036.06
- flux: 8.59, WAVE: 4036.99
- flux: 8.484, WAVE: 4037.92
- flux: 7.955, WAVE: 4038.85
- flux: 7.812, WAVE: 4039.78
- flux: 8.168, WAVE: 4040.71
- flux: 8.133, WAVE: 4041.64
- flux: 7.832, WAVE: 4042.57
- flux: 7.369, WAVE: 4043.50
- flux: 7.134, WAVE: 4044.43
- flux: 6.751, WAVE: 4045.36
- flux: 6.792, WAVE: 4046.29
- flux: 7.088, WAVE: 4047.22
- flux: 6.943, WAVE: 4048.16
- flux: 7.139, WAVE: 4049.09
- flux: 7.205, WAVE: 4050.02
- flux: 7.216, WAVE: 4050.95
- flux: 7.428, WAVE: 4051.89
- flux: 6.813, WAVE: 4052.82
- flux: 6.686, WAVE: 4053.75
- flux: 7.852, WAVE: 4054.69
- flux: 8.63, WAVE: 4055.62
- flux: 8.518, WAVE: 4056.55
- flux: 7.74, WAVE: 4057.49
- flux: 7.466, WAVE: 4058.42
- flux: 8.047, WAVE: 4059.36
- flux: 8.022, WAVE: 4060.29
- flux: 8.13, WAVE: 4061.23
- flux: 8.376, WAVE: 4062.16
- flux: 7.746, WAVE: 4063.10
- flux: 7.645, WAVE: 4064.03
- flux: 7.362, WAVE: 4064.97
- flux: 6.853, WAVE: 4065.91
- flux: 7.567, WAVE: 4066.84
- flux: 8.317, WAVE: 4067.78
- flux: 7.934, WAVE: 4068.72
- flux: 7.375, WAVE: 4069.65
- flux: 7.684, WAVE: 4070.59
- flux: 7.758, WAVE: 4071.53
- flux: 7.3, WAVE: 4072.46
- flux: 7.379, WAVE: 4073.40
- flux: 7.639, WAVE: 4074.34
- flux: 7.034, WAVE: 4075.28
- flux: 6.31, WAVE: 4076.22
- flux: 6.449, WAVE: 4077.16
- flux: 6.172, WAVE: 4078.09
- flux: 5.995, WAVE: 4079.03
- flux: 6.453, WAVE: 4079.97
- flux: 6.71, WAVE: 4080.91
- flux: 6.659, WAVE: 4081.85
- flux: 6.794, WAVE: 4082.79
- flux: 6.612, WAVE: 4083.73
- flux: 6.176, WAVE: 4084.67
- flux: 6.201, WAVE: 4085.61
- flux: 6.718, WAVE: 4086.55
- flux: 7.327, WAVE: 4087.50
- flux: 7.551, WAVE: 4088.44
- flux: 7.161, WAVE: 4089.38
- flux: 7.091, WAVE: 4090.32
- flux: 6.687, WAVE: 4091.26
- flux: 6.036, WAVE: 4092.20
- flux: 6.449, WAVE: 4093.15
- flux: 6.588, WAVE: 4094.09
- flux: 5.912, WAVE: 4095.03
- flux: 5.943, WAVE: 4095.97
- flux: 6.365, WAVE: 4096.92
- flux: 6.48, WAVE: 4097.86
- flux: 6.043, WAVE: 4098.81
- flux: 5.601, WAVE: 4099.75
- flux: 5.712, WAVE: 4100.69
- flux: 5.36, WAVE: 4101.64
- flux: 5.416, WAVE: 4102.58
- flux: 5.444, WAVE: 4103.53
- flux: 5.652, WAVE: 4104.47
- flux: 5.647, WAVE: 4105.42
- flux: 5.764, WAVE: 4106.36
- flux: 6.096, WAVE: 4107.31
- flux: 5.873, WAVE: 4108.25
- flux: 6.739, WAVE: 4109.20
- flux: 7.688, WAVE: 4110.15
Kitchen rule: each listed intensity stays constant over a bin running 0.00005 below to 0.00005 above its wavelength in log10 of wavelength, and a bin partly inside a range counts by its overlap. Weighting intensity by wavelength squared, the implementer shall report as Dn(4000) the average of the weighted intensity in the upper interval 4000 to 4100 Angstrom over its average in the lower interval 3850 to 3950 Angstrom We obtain 1.37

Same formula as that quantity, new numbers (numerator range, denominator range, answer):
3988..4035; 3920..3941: 1.33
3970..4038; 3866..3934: 1.26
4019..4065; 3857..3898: 1.57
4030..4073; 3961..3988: 1.58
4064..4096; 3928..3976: 1.40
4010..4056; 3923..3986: 1.42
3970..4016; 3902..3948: 1.10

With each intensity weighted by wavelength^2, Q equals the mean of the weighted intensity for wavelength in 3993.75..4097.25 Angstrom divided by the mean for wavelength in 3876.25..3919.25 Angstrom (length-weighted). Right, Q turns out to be 1.4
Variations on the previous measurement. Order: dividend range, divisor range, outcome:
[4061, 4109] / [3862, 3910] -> 1.37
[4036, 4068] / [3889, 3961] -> 1.39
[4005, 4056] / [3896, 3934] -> 1.30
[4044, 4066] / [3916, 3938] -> 1.39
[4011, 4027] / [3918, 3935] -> 1.32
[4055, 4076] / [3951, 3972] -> 1.61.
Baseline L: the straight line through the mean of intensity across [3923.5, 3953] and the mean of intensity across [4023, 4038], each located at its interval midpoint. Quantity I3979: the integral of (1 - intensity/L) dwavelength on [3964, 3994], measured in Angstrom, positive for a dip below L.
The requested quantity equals 6.1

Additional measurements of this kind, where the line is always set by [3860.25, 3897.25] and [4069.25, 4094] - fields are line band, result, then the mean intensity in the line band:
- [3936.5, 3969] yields 1.3 Angstrom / 5.56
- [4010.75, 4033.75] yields -3.5 Angstrom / 7.33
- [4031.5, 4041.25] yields -2.4 Angstrom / 8.03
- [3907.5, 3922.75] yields -3.4 Angstrom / 6.73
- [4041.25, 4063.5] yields -3.2 Angstrom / 7.54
